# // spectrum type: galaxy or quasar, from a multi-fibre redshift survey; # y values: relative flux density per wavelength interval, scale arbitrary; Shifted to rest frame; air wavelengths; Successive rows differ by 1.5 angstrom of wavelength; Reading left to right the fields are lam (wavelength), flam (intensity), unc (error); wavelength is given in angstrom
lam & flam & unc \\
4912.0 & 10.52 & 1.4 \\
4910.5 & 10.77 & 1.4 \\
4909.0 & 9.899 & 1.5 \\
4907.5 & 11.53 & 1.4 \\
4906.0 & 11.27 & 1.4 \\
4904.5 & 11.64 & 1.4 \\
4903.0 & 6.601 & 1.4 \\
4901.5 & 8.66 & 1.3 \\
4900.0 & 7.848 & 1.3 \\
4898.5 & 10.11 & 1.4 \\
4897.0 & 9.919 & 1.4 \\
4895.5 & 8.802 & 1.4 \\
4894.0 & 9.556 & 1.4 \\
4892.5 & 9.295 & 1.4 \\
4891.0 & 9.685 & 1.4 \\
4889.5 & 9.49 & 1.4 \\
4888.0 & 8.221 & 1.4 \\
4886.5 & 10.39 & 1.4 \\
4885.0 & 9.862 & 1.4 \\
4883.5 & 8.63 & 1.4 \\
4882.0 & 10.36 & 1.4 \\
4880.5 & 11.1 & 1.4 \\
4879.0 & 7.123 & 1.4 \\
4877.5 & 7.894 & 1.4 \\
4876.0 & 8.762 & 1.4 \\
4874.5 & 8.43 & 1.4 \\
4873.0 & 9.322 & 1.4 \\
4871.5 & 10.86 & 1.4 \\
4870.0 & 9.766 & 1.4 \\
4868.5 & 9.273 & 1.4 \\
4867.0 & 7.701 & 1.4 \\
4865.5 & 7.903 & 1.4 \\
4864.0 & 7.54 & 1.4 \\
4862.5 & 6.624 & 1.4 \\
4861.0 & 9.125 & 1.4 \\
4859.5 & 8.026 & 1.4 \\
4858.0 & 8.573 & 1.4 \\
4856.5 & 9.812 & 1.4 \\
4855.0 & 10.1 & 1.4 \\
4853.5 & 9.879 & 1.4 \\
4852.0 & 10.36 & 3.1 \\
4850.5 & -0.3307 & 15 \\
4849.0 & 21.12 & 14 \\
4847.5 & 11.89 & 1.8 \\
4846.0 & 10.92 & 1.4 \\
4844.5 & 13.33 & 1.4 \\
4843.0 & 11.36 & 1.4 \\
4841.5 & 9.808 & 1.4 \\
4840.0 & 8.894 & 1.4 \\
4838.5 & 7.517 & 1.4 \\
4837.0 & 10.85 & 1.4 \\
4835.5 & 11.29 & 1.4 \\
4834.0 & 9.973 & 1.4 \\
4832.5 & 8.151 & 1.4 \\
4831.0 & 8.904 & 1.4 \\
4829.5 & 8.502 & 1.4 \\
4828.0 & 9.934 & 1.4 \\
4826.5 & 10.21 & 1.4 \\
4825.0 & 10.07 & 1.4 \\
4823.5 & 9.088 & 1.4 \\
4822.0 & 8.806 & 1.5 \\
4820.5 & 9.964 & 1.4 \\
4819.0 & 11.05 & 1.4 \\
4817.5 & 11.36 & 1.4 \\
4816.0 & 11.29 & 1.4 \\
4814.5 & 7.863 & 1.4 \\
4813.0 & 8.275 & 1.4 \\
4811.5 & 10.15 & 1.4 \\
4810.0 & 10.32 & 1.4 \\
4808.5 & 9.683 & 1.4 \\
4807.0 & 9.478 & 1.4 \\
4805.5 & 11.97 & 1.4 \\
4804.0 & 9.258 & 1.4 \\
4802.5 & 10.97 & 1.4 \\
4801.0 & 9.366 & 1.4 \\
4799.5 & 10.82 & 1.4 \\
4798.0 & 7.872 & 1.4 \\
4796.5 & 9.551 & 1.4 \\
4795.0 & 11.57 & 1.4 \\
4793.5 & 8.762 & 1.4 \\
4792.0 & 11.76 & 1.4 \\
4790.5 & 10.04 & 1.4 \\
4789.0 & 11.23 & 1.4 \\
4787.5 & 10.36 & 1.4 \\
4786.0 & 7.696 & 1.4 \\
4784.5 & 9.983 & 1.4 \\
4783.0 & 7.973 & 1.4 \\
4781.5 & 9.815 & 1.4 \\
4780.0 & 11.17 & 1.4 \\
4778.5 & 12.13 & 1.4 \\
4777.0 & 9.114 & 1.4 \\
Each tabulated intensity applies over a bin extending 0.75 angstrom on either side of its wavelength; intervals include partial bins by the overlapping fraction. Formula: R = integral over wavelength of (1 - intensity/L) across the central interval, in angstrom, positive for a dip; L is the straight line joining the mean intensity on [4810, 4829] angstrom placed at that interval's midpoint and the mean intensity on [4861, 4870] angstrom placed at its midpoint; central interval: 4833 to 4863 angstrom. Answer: -4.1 angstrom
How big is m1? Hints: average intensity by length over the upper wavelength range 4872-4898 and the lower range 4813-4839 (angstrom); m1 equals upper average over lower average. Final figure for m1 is 0.96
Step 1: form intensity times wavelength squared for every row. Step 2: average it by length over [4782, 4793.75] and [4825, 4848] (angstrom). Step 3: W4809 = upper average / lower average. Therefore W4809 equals 1.05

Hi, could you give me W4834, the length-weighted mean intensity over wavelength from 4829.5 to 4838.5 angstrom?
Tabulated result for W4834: 9.53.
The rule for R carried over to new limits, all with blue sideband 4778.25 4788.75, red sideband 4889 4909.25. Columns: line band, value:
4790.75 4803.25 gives -0.4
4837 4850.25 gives -2.2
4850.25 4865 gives 2.2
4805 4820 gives -0.5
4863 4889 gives 1.7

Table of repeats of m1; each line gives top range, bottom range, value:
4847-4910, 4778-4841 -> 0.95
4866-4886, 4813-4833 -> 0.95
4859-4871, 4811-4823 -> 0.85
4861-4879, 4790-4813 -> 0.85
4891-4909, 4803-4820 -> 0.95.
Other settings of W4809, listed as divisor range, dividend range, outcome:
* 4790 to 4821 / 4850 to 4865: 0.82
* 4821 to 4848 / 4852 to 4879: 0.89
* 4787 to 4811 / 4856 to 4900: 0.91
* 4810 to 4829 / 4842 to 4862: 1.06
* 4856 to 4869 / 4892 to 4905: 1.12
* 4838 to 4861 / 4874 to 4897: 0.93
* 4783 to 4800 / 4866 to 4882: 0.95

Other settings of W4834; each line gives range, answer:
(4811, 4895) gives 9.53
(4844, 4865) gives 9.72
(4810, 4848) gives 9.97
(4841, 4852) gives 11.1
